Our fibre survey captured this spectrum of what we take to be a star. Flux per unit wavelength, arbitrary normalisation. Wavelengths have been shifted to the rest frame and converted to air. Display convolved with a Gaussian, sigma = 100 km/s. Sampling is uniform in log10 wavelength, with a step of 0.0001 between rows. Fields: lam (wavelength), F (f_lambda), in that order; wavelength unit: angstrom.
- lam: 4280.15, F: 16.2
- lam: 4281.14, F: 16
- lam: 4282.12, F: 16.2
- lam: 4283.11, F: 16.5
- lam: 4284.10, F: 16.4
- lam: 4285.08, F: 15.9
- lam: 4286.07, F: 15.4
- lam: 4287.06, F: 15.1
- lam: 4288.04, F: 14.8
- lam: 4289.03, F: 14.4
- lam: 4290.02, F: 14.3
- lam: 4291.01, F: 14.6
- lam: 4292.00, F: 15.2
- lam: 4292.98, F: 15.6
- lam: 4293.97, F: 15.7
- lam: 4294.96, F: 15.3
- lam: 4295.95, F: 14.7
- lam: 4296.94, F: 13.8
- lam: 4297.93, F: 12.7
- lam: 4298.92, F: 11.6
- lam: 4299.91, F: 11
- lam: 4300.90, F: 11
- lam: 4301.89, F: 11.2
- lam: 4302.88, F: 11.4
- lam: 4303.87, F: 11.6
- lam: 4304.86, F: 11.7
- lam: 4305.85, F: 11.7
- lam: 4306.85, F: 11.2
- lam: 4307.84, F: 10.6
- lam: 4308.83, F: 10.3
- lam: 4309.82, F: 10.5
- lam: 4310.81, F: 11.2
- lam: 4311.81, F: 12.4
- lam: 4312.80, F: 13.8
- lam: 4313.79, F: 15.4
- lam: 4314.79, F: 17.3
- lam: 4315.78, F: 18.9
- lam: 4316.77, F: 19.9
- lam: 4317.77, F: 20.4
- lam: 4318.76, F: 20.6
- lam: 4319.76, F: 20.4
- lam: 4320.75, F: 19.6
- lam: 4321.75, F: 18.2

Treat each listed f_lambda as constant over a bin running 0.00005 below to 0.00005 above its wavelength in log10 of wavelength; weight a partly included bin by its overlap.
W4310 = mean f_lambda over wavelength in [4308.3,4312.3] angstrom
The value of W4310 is 11.1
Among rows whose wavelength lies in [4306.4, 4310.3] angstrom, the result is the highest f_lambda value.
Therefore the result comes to 11.2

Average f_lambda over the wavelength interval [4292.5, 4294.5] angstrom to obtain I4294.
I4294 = 15.6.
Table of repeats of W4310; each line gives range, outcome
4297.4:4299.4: 12.2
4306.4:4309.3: 10.7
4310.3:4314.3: 13.2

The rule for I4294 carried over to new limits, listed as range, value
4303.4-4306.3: 11.7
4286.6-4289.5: 14.8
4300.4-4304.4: 11.3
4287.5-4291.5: 14.5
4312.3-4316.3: 16.4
